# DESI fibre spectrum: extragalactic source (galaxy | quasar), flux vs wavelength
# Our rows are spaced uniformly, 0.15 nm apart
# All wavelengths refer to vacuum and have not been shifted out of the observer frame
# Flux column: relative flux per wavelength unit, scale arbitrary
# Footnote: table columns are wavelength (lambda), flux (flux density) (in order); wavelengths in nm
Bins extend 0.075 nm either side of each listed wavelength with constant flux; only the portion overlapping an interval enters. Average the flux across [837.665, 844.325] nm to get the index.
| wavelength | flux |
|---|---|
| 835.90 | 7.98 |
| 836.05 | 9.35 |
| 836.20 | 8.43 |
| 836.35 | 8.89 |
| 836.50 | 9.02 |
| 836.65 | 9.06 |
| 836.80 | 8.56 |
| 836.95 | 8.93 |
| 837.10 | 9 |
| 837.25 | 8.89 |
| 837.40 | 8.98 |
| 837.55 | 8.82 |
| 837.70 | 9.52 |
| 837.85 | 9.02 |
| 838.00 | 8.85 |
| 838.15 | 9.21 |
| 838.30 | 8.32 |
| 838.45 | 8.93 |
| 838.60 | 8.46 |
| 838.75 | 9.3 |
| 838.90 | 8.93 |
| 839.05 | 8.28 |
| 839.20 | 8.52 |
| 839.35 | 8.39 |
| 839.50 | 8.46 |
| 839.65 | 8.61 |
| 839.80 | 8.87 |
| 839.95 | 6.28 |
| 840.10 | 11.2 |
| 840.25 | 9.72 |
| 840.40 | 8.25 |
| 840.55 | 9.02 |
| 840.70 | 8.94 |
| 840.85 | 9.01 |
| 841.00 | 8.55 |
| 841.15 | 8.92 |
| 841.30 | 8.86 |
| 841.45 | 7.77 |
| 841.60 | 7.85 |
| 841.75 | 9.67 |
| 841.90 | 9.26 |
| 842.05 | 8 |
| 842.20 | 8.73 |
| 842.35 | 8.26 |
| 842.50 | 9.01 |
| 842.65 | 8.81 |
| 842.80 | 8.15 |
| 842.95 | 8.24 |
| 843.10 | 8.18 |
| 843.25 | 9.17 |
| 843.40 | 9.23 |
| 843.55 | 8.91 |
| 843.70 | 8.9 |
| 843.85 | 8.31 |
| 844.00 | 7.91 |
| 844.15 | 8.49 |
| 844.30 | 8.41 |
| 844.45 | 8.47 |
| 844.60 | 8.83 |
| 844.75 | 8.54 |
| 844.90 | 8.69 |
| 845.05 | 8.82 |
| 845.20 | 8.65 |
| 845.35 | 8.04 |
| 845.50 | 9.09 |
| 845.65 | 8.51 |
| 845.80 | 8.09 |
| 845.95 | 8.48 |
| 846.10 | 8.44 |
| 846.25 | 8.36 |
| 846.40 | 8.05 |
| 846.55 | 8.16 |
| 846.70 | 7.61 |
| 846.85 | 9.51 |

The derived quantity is 8.7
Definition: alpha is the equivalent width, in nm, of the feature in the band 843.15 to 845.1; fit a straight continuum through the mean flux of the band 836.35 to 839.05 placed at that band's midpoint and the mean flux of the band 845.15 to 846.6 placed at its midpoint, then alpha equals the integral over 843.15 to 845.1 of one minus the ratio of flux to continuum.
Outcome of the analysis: -0.04 nm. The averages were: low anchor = 8.91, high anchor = 8.39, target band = 8.66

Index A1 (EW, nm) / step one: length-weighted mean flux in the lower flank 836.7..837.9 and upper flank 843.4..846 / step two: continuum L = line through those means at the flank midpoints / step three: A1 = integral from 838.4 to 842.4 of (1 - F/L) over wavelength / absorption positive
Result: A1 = 0.040 nm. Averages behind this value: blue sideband 8.97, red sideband 8.56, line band 8.71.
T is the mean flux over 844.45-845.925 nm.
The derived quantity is 8.58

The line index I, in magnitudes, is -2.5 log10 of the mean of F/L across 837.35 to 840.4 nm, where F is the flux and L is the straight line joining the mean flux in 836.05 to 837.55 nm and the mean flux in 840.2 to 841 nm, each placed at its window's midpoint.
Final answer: 0.011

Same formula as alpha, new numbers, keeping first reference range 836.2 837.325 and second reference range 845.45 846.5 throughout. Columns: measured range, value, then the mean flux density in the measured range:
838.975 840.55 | 0.01 nm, 8.68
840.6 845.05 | -0.03 nm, 8.63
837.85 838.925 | -0.01 nm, 8.87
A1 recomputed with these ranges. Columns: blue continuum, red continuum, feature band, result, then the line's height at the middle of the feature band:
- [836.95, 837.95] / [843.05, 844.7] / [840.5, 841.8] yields 0.01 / 8.79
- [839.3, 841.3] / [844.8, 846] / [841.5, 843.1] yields 0.02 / 8.7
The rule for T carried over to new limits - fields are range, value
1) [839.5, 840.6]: 8.82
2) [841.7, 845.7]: 8.63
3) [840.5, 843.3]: 8.64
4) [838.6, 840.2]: 8.69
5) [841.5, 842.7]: 8.68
